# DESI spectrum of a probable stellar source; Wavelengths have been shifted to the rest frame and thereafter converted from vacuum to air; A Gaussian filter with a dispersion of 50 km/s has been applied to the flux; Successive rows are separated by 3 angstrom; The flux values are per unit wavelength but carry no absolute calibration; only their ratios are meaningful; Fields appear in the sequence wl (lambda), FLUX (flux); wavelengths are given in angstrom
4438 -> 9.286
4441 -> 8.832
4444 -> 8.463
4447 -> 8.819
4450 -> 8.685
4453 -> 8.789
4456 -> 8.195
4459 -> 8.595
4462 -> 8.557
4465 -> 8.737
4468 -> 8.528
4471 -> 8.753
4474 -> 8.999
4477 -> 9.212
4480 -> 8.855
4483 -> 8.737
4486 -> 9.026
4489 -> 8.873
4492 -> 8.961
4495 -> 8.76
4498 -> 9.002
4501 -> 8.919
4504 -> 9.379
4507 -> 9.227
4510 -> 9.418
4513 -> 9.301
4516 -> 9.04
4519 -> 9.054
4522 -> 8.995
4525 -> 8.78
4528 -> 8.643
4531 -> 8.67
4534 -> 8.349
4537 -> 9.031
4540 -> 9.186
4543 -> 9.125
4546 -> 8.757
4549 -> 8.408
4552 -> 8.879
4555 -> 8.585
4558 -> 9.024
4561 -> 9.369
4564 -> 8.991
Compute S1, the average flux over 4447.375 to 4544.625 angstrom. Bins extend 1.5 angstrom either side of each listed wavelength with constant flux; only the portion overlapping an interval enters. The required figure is 8.89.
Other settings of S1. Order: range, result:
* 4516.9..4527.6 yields 8.92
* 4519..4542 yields 8.83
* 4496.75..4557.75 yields 8.94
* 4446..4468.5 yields 8.61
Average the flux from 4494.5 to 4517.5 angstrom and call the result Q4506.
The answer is 9.15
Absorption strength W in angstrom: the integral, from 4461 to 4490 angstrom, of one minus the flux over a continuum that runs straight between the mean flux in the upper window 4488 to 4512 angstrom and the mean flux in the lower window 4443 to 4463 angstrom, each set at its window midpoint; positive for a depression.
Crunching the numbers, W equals 0.0 angstrom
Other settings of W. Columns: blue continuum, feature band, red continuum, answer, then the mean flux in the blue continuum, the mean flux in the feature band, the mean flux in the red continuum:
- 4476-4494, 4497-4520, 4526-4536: -1.1 angstrom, 8.93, 9.17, 8.59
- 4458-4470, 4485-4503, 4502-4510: 0.3 angstrom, 8.61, 8.93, 9.3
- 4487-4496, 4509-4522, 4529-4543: -0.5 angstrom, 8.88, 9.17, 8.84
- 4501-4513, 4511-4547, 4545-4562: 0.6 angstrom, 9.28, 8.92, 8.82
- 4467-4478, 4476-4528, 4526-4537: -1.6 angstrom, 8.87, 9.02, 8.63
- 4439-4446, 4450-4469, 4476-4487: 0.5 angstrom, 8.71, 8.58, 8.94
